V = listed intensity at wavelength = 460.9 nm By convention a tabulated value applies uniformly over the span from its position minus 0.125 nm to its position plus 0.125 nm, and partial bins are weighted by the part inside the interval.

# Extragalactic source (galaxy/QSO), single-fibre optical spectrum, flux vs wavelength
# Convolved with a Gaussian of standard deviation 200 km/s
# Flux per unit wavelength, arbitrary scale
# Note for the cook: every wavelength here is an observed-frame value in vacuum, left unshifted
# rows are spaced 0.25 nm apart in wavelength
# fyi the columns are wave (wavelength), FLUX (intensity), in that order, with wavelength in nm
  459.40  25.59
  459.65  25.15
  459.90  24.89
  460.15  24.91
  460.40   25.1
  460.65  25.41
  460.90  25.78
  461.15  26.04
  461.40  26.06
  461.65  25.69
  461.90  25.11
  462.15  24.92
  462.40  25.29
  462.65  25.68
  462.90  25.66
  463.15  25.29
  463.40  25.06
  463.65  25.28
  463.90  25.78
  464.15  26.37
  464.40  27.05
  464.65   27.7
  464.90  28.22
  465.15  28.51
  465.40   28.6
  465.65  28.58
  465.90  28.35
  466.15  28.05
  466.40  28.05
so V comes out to 25.78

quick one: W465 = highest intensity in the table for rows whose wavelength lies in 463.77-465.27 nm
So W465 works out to 28.51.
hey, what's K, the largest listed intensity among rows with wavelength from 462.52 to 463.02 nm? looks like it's 25.68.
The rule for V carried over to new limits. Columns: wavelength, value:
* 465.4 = 28.6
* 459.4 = 25.59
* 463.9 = 25.78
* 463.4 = 25.06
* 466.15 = 28.05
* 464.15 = 26.37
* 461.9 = 25.11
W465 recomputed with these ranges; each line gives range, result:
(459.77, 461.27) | 26.04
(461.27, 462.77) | 26.06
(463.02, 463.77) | 25.29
